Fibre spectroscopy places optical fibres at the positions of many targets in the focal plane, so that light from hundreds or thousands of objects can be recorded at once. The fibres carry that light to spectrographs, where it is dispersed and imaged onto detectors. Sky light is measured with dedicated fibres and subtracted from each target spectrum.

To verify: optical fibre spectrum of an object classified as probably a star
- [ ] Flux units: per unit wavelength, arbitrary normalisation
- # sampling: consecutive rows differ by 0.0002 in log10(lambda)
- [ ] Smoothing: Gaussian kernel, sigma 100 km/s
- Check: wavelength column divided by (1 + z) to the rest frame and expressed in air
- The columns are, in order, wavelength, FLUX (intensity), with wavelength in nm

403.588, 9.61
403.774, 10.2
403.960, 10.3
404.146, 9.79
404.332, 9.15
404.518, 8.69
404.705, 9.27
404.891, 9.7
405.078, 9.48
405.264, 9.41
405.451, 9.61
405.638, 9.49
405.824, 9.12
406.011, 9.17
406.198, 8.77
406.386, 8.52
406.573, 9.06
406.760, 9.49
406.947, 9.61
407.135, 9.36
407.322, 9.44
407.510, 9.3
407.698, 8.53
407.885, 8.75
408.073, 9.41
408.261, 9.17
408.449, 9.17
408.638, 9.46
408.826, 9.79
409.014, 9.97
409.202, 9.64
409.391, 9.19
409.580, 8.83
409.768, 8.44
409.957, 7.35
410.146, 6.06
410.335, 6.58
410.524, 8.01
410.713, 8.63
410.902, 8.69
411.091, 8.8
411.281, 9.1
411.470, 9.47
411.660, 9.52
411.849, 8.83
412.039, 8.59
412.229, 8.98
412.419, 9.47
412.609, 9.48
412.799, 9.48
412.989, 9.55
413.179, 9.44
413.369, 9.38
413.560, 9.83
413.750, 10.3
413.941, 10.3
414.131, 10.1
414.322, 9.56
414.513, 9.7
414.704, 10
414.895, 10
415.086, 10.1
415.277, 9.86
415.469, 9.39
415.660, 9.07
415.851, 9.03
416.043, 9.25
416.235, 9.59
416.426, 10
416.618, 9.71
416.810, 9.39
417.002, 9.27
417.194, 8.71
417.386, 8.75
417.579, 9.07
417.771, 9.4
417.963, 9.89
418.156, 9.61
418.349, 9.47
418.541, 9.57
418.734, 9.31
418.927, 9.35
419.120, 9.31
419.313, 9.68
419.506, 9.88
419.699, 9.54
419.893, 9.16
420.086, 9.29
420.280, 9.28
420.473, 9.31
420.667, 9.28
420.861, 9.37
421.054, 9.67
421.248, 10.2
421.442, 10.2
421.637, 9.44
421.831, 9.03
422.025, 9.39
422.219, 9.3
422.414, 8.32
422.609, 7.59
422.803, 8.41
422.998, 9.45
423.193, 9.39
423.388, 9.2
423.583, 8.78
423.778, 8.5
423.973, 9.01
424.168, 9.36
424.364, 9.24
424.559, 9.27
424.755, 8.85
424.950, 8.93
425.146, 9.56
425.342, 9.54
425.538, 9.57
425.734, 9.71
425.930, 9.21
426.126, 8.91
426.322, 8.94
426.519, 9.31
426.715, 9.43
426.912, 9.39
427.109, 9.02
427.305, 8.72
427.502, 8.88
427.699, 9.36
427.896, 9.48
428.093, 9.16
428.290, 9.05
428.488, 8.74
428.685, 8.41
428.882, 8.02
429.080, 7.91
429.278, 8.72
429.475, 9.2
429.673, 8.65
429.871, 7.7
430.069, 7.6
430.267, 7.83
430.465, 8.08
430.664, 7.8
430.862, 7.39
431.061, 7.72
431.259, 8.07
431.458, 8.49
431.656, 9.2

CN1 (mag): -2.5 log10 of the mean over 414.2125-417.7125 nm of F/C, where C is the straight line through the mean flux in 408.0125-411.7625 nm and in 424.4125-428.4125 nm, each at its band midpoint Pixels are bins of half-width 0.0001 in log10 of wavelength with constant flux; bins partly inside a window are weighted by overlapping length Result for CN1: -0.064 mag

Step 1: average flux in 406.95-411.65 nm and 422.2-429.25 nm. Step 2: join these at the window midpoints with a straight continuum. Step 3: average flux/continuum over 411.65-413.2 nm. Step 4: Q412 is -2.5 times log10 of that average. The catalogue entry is -0.05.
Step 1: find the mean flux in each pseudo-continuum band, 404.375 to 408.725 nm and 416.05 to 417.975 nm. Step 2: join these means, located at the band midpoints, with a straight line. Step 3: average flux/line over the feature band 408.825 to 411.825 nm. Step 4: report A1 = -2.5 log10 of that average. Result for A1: 0.081 mag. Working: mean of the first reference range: 9.21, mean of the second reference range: 9.35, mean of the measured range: 8.6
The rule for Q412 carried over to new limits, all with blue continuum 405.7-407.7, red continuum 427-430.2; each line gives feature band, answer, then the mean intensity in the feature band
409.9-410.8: 0.23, 7.31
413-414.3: -0.10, 9.85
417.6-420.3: -0.07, 9.48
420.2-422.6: -0.06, 9.33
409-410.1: 0.05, 8.7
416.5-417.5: -0.03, 9.18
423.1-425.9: -0.06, 9.21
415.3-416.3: -0.04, 9.29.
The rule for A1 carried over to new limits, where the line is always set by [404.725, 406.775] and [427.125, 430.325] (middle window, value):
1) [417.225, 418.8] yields -0.05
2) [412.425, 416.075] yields -0.08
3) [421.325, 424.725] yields -0.03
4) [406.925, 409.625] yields -0.01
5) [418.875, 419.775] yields -0.08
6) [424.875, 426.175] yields -0.08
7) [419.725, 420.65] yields -0.05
